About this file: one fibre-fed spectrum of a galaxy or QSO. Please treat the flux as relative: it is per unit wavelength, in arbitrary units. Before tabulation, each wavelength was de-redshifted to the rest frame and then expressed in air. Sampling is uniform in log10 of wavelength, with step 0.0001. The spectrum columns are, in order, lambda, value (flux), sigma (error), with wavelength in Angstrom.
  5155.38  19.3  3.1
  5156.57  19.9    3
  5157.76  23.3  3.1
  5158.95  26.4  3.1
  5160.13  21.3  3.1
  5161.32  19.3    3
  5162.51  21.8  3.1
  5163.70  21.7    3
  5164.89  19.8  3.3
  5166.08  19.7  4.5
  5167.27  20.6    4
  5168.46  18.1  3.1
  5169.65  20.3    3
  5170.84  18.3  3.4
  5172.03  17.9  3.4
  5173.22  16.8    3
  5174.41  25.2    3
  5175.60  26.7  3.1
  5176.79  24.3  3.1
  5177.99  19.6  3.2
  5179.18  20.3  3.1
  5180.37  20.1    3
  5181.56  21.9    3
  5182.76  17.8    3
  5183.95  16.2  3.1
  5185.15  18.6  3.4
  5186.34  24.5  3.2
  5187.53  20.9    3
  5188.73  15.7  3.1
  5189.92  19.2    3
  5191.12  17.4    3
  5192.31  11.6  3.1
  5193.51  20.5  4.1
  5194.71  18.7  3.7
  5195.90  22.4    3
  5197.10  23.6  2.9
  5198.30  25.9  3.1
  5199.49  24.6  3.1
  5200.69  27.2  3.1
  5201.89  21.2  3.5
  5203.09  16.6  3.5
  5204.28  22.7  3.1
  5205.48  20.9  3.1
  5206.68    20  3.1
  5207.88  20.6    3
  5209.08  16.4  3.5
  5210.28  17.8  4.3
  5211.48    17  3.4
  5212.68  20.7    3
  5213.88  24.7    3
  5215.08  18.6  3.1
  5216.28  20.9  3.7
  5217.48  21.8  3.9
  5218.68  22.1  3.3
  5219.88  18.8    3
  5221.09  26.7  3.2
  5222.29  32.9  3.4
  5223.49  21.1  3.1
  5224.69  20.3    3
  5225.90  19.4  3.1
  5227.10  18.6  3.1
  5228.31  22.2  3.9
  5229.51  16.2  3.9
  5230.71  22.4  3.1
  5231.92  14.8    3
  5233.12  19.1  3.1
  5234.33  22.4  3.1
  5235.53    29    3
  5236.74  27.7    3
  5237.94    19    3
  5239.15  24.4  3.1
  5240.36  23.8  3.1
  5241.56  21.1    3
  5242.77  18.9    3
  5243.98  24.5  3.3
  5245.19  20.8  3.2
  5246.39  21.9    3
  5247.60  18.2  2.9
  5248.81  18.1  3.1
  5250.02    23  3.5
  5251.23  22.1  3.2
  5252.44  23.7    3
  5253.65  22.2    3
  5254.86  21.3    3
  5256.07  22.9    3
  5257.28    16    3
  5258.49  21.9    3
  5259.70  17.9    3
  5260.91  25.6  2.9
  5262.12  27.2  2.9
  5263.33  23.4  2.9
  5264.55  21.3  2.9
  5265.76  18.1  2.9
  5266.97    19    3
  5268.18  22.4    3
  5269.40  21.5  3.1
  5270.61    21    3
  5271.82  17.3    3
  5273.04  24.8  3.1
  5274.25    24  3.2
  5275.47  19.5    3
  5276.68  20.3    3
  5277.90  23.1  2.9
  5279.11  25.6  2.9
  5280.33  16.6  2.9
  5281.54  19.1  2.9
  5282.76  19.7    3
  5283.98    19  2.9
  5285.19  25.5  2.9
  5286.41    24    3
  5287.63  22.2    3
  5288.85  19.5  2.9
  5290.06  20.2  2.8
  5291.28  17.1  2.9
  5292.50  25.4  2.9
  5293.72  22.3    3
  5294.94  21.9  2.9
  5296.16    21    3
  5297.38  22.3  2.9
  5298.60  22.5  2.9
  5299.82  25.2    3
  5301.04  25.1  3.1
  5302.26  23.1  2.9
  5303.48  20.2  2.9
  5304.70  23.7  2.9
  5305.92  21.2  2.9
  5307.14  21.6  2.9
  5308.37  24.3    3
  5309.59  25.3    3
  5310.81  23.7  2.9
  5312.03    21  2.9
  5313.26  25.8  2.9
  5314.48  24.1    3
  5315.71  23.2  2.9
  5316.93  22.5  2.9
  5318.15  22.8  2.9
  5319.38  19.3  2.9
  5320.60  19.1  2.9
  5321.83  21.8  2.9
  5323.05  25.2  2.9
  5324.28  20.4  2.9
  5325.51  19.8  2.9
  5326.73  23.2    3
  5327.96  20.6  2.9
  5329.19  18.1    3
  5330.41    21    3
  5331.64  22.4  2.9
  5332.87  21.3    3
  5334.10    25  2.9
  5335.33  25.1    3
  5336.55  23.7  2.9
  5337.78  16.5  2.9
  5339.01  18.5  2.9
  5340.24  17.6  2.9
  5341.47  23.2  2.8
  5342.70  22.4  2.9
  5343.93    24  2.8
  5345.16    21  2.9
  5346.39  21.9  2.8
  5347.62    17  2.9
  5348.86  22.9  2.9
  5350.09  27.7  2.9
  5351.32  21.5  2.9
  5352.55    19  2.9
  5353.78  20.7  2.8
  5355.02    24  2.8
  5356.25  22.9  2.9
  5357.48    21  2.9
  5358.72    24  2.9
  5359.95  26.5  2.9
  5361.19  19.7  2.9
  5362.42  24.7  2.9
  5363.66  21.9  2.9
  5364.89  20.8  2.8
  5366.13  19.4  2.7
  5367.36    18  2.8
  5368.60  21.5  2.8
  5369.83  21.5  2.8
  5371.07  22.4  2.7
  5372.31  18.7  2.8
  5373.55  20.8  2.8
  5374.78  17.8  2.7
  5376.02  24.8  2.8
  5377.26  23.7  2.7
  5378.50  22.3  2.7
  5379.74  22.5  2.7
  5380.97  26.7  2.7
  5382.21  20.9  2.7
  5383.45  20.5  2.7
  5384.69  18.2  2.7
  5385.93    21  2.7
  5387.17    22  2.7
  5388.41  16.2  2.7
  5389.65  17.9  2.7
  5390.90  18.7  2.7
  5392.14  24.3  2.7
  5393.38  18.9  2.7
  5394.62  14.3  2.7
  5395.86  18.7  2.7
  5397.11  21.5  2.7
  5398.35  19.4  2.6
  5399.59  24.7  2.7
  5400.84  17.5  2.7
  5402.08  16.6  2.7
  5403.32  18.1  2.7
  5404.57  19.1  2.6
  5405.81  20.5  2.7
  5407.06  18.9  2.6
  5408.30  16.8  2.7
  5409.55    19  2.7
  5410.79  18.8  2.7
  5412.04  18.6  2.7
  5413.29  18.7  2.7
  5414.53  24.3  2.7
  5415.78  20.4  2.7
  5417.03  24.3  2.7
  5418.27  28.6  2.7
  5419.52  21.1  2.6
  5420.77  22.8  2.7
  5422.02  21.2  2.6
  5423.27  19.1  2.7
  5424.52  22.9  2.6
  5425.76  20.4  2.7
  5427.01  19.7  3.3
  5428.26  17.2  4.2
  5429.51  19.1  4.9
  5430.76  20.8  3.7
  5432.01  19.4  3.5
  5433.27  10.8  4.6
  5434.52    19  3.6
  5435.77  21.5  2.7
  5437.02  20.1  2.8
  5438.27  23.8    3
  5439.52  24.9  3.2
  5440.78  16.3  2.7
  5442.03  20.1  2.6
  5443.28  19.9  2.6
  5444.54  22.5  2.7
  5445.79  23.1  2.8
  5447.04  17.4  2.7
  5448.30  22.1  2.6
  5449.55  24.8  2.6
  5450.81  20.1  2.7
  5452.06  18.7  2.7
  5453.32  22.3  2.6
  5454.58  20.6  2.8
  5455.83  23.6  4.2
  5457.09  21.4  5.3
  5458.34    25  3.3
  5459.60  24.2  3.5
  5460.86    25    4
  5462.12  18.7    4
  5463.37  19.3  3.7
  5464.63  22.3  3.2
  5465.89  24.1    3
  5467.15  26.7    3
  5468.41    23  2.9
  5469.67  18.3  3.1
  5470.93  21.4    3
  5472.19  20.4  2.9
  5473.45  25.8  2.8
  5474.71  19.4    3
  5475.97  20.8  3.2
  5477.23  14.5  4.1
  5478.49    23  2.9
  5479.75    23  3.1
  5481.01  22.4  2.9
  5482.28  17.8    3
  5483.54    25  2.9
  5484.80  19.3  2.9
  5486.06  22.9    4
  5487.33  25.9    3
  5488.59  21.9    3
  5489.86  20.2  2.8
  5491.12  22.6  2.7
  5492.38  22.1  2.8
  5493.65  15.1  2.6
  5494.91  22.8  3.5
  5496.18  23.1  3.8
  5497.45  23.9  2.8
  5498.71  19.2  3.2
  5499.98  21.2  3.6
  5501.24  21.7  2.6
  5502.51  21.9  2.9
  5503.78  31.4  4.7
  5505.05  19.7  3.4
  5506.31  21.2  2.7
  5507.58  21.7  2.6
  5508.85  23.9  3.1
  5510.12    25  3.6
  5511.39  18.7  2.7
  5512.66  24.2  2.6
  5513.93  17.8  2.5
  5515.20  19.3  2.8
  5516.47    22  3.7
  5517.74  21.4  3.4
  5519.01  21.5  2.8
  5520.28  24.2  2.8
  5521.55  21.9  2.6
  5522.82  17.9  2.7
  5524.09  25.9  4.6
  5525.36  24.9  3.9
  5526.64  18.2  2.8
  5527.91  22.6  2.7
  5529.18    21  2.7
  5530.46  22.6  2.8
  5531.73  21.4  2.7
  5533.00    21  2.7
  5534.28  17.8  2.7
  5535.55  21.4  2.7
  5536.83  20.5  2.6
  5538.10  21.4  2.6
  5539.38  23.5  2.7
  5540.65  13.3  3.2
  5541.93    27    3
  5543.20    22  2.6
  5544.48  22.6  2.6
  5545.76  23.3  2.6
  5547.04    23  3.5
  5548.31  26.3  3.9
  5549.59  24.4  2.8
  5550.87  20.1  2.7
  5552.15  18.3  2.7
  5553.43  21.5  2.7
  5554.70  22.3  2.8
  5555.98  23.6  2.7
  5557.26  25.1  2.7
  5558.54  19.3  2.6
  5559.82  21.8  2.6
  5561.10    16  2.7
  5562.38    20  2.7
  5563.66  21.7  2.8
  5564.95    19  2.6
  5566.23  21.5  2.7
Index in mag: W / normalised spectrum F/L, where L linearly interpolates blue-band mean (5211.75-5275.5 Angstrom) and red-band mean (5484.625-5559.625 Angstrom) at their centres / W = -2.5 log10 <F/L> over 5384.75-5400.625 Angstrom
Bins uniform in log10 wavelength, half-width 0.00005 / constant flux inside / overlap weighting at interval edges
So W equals 0.11 mag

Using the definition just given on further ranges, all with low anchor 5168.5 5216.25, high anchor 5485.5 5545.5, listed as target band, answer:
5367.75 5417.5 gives 0.05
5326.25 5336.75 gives -0.06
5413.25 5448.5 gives 0.03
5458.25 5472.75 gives -0.04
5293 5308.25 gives -0.09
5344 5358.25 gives -0.04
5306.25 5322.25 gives -0.09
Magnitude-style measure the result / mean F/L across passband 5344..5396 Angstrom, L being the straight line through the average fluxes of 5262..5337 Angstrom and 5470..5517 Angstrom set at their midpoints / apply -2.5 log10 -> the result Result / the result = 0.03 mag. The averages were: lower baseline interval 22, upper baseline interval 21.7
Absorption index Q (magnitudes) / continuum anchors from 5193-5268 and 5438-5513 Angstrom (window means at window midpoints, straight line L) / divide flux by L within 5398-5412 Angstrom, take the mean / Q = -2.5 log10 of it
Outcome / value 0.146 mag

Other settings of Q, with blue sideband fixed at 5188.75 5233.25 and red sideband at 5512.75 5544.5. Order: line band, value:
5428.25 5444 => 0.09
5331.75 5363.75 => -0.06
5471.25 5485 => 0.01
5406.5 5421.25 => 0.00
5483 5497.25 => -0.03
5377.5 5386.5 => -0.04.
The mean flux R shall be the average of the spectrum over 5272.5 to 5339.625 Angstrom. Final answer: 22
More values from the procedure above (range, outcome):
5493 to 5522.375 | 21.8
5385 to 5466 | 20.5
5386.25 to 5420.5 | 20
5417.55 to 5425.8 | 22.5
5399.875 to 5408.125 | 18.6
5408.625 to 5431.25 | 20.9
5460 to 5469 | 22.8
